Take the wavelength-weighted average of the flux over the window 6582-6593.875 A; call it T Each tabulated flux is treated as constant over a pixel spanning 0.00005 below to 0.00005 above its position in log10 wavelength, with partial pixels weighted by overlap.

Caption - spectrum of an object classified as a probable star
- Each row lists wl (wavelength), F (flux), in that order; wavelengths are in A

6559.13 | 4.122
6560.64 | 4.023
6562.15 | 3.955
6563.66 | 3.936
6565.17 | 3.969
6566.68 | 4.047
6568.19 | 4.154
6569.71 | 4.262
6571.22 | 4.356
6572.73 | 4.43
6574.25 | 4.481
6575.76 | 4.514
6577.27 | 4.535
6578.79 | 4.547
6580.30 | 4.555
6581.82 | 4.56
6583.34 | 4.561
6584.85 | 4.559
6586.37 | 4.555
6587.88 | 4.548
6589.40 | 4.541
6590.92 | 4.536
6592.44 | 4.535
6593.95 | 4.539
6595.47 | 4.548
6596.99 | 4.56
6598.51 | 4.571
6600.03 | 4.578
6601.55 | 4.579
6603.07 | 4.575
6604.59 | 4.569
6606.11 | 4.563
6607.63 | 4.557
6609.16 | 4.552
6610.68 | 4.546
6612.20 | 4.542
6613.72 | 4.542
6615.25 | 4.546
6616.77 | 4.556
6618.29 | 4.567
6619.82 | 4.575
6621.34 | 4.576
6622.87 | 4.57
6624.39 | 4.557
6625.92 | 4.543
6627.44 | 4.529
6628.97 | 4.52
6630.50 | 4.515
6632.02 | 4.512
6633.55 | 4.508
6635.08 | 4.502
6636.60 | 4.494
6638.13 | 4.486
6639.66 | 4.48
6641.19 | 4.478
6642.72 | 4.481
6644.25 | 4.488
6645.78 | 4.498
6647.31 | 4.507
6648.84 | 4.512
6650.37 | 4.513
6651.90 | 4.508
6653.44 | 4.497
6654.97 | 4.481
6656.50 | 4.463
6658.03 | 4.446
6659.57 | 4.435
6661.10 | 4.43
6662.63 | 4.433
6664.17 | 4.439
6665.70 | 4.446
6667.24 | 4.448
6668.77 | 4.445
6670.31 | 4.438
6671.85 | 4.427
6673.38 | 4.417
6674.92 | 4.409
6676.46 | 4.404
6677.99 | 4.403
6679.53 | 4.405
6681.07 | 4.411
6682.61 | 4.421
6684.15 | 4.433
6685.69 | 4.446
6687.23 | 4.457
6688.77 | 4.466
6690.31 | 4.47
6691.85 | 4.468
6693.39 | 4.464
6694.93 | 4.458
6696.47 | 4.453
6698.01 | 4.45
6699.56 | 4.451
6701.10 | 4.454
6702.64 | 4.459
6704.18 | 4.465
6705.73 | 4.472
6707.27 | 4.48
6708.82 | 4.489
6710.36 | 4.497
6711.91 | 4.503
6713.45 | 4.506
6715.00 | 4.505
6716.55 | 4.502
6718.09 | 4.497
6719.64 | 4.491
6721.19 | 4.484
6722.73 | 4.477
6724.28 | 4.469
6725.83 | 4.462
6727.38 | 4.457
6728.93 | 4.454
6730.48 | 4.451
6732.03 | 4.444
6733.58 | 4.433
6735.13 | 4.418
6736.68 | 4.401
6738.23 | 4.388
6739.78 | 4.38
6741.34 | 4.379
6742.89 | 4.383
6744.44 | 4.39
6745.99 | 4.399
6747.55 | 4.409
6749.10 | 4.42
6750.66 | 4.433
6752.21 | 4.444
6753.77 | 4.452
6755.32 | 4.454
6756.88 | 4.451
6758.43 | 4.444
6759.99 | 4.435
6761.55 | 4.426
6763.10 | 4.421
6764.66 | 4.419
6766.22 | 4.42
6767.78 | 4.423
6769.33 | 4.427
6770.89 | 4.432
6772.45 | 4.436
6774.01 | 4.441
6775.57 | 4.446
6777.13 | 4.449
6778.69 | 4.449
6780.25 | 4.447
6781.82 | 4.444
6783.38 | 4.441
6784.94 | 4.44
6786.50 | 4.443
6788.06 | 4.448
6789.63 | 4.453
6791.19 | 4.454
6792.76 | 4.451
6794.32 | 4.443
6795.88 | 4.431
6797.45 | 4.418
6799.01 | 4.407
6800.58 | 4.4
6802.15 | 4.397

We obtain 4.55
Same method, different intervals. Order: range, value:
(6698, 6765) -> 4.45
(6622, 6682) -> 4.47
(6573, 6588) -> 4.54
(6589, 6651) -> 4.54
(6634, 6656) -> 4.49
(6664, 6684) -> 4.42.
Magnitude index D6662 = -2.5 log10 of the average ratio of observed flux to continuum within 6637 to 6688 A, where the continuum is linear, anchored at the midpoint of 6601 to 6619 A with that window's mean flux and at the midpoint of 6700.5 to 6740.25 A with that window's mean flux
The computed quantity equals 0.015 mag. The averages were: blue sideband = 4.56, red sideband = 4.46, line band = 4.45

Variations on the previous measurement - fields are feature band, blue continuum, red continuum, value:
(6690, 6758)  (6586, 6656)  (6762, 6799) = 0.005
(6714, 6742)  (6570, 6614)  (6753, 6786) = 0.003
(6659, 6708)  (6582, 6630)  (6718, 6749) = 0.009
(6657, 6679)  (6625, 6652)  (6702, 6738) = 0.015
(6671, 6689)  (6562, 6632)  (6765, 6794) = 0.010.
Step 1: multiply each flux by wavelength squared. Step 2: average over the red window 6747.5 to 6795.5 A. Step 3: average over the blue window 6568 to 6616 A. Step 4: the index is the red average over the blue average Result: 1.0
